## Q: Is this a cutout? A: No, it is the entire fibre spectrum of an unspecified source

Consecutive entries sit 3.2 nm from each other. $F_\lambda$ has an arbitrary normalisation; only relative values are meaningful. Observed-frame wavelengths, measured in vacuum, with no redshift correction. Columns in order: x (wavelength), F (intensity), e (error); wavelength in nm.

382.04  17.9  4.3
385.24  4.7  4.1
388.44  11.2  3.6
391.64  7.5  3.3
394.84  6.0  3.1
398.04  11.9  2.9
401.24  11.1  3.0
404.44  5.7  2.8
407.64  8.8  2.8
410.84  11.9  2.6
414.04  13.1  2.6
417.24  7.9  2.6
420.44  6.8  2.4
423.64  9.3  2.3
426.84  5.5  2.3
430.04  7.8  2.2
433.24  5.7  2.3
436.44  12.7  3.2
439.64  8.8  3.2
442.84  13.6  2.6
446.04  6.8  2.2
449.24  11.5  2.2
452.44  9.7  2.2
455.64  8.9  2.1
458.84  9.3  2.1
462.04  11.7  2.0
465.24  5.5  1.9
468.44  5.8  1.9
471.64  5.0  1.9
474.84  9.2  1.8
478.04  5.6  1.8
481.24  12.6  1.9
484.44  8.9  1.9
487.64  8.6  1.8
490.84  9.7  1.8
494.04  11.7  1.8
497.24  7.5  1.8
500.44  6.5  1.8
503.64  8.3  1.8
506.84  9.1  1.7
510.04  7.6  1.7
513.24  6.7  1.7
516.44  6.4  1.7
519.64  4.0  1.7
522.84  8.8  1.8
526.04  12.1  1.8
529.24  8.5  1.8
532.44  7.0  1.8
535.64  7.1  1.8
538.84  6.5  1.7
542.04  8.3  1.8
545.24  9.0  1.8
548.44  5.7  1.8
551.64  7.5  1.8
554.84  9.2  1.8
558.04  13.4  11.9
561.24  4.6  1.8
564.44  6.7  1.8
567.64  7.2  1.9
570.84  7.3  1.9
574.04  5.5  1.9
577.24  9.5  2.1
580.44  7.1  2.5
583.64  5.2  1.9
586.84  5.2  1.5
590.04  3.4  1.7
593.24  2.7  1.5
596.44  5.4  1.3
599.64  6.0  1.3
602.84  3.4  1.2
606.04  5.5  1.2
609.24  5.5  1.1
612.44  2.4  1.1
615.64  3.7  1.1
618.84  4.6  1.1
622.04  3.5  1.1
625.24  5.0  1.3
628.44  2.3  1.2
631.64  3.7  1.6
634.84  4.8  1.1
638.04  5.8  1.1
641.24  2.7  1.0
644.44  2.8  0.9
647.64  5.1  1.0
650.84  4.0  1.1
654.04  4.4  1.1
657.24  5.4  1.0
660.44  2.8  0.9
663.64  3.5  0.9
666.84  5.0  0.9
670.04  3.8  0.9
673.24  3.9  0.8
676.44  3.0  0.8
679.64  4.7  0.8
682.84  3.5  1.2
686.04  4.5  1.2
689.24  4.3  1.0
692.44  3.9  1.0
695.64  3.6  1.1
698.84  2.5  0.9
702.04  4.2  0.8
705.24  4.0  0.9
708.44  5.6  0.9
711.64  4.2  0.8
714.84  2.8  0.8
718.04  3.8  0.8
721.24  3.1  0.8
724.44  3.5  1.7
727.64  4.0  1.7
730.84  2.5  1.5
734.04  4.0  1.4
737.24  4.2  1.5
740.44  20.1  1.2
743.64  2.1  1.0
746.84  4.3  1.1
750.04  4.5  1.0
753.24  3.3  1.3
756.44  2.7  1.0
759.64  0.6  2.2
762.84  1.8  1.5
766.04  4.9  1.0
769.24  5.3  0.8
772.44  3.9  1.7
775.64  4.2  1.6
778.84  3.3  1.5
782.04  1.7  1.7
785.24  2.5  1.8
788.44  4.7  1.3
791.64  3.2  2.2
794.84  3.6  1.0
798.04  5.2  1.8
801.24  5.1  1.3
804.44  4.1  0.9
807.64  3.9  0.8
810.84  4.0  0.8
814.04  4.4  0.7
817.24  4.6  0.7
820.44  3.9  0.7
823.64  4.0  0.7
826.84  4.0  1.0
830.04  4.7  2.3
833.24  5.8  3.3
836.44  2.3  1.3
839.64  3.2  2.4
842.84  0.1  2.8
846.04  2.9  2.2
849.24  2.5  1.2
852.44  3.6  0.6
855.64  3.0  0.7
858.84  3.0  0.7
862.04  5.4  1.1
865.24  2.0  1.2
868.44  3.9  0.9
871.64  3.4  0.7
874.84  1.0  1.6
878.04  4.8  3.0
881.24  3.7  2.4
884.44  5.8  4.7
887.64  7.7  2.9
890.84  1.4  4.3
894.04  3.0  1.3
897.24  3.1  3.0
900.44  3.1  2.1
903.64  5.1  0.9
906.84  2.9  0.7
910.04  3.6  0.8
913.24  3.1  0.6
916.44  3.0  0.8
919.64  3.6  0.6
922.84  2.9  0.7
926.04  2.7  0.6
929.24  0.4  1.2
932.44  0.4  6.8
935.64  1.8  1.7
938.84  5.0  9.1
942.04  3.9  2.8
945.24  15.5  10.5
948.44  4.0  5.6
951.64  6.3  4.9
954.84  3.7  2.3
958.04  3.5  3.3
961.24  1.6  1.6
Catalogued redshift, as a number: 0.988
